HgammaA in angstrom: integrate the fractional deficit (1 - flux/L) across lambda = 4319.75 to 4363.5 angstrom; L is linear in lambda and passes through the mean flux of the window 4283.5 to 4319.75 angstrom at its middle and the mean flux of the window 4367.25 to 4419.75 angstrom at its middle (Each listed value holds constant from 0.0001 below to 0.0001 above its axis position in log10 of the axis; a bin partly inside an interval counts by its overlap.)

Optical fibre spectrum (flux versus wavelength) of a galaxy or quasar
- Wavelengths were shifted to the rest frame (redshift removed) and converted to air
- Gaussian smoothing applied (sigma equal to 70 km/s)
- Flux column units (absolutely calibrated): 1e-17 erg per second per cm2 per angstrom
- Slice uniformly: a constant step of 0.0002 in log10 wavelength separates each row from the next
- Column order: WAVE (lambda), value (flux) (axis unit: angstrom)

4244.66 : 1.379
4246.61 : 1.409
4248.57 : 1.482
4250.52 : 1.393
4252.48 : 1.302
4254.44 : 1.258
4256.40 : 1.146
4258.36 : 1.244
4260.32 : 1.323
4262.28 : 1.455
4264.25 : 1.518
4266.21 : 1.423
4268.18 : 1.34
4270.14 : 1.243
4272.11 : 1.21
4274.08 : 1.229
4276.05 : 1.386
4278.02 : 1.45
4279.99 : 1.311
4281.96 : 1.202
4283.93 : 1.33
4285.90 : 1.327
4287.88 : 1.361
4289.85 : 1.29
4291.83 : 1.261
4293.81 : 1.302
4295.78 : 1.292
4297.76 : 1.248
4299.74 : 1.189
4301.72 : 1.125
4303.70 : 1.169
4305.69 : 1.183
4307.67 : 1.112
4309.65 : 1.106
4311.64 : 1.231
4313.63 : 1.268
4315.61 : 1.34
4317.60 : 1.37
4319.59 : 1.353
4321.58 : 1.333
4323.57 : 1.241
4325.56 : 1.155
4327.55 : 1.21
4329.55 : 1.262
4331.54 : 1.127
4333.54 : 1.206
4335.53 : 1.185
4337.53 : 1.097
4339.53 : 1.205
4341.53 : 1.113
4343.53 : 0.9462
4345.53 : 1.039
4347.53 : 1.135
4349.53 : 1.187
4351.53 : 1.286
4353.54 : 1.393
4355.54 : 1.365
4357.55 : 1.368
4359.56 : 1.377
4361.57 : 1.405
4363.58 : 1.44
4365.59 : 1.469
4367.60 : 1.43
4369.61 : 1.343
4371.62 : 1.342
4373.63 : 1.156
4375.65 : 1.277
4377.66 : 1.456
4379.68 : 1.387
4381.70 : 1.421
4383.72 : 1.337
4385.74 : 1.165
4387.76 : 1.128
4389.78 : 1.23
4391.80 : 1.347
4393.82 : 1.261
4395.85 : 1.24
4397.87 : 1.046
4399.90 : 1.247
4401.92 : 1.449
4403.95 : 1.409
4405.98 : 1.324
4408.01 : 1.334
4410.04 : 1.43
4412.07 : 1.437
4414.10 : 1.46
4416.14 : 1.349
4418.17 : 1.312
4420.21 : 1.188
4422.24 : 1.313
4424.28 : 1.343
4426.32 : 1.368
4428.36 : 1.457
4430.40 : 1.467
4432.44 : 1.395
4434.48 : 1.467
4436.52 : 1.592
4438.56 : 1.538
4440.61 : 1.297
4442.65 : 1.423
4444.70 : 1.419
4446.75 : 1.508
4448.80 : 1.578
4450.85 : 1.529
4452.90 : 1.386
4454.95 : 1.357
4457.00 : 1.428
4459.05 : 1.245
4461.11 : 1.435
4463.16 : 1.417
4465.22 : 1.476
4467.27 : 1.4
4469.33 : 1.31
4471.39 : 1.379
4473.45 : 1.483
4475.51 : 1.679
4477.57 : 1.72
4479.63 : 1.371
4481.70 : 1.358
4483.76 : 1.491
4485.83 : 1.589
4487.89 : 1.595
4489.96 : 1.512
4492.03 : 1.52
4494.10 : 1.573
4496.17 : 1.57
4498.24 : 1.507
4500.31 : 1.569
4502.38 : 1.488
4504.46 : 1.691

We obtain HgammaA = 1.8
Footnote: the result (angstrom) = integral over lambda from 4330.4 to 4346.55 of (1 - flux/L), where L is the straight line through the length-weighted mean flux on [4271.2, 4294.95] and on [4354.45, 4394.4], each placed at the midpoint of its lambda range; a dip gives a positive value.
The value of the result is 2.54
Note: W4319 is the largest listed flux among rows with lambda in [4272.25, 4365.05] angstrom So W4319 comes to 1.45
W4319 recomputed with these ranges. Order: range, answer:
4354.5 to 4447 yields 1.592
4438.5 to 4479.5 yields 1.72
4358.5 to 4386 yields 1.469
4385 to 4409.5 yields 1.449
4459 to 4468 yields 1.476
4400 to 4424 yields 1.46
